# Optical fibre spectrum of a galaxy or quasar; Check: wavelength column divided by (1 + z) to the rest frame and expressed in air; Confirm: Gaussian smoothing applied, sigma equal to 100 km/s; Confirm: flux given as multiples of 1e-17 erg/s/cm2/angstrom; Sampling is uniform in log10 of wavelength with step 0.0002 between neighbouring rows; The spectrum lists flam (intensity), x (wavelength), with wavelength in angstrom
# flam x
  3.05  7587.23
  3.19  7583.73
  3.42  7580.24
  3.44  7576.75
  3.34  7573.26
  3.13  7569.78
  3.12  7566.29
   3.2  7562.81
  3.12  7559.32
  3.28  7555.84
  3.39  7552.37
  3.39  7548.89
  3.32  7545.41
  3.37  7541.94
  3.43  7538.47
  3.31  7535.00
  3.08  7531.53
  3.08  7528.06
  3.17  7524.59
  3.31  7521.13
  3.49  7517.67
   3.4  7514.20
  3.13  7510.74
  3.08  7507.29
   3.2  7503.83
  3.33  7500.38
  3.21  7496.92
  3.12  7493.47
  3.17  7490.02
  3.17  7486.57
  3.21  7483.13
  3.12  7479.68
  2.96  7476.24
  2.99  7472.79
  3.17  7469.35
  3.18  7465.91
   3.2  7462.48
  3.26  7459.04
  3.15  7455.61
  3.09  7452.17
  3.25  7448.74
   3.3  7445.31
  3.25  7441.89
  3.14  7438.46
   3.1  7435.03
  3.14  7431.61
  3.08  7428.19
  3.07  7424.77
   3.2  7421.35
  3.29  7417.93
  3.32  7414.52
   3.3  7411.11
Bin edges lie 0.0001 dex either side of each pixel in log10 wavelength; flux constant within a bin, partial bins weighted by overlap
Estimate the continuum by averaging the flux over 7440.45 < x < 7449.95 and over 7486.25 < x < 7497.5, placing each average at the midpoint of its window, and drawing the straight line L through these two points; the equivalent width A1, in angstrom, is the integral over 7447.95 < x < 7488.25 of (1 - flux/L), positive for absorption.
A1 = 0.93 angstrom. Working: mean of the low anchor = 3.27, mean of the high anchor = 3.16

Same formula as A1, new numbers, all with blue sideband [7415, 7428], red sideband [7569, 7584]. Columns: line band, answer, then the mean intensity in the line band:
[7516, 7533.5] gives 0.3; 3.23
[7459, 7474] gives 0.3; 3.16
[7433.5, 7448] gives 0.0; 3.2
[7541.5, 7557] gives -0.2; 3.35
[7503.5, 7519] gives 0.0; 3.26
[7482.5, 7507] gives 0.4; 3.19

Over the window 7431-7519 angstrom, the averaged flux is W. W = 3.18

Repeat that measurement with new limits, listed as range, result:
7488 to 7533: 3.21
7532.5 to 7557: 3.35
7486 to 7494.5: 3.15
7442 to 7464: 3.21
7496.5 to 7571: 3.25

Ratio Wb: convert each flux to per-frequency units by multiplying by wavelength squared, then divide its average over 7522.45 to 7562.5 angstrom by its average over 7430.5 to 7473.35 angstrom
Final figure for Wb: 1.05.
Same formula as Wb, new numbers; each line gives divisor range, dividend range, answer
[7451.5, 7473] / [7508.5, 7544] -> 1.05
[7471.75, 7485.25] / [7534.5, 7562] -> 1.10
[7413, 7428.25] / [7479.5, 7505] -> 1.02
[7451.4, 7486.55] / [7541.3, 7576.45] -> 1.07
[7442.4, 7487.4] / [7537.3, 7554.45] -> 1.09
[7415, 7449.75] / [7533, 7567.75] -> 1.07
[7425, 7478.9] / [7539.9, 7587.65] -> 1.07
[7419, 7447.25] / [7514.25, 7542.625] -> 1.06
